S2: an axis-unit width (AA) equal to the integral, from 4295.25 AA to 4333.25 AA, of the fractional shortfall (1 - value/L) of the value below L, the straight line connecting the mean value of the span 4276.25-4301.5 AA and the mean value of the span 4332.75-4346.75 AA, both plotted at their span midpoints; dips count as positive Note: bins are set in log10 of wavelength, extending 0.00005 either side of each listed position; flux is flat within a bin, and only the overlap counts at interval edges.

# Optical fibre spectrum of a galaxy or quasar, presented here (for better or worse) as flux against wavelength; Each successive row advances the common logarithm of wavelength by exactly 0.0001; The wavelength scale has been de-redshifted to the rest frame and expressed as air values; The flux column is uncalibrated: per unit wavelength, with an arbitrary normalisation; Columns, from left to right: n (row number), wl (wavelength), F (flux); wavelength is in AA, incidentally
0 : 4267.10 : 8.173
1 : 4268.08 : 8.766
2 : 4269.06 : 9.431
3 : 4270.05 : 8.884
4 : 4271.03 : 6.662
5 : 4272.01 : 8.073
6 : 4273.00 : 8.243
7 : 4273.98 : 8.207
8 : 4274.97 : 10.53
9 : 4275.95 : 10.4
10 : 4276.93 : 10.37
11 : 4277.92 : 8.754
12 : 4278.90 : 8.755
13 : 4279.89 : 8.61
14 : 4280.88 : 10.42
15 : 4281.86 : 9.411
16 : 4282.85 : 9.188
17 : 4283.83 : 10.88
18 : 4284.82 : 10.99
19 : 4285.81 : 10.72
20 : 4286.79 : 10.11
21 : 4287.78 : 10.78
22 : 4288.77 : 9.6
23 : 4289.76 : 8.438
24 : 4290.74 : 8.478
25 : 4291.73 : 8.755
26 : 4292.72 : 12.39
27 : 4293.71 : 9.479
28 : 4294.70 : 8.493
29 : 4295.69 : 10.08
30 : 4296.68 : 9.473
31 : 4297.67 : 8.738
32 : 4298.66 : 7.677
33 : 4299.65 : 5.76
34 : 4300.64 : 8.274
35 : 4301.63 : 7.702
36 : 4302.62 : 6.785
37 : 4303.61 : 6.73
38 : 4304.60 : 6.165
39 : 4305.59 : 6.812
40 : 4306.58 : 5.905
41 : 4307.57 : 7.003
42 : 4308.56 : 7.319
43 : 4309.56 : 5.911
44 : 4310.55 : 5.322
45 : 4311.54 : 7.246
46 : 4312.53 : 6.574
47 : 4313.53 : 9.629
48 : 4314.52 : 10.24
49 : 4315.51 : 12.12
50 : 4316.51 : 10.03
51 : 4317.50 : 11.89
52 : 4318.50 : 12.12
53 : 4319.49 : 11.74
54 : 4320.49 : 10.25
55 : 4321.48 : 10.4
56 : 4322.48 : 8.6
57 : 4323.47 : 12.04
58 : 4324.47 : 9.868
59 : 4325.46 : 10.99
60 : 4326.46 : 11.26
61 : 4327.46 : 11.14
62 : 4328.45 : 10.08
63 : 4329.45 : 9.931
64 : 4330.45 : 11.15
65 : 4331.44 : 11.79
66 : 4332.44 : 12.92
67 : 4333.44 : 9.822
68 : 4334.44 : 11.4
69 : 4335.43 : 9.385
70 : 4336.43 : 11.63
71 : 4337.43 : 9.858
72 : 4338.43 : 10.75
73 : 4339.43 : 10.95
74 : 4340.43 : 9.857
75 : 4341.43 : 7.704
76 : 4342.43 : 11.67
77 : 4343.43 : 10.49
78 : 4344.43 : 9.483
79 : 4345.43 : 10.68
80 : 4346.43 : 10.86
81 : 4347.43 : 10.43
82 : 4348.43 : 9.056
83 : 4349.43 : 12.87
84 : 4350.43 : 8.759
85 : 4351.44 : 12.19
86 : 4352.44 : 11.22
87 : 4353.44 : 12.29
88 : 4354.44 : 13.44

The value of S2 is 2.8 AA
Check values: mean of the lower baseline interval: 9.37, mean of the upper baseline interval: 10.4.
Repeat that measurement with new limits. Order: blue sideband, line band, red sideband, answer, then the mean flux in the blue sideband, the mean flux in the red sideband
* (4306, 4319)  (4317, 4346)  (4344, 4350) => -3.2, 8.56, 10.6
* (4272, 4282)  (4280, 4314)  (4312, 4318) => 4.3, 9.3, 10.1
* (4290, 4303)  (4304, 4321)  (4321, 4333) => 2.2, 8.63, 10.8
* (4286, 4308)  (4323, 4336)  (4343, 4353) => -1.5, 8.38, 10.6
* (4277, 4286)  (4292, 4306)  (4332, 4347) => 2.5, 9.74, 10.5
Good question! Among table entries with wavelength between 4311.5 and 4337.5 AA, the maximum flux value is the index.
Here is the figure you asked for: 12.92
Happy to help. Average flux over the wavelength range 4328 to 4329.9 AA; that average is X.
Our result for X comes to 9.99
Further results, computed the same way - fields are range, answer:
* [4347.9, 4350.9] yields 10.3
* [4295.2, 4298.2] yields 9.4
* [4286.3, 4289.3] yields 10.1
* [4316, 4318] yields 10.9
